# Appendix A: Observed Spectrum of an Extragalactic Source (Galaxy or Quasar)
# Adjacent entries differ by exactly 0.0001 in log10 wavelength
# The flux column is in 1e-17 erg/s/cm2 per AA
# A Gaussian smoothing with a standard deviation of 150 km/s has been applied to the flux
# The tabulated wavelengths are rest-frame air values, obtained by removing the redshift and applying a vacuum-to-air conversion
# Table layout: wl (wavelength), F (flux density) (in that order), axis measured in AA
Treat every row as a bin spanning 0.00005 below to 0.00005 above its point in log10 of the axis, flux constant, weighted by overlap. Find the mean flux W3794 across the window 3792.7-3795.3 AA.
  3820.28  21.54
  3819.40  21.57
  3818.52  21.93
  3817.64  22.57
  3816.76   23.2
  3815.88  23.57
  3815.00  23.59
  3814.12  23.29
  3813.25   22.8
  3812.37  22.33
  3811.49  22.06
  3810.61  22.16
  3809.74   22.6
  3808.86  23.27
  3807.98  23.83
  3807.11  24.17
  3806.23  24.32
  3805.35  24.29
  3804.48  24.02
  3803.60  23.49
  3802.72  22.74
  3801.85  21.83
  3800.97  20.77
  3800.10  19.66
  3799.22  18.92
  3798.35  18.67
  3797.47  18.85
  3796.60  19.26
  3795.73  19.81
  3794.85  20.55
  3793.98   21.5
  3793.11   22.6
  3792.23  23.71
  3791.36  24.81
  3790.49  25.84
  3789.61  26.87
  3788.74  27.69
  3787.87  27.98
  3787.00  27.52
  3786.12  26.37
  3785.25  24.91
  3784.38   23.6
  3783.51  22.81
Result 21.5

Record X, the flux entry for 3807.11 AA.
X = 24.17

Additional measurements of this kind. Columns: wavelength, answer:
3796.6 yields 19.26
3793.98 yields 21.5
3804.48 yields 24.02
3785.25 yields 24.91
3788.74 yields 27.69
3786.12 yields 26.37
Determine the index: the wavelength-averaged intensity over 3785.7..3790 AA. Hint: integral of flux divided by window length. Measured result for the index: 27.3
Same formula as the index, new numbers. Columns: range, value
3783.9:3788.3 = 26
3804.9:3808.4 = 24.2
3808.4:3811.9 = 22.5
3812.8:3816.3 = 23.3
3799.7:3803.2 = 21.3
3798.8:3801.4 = 19.8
